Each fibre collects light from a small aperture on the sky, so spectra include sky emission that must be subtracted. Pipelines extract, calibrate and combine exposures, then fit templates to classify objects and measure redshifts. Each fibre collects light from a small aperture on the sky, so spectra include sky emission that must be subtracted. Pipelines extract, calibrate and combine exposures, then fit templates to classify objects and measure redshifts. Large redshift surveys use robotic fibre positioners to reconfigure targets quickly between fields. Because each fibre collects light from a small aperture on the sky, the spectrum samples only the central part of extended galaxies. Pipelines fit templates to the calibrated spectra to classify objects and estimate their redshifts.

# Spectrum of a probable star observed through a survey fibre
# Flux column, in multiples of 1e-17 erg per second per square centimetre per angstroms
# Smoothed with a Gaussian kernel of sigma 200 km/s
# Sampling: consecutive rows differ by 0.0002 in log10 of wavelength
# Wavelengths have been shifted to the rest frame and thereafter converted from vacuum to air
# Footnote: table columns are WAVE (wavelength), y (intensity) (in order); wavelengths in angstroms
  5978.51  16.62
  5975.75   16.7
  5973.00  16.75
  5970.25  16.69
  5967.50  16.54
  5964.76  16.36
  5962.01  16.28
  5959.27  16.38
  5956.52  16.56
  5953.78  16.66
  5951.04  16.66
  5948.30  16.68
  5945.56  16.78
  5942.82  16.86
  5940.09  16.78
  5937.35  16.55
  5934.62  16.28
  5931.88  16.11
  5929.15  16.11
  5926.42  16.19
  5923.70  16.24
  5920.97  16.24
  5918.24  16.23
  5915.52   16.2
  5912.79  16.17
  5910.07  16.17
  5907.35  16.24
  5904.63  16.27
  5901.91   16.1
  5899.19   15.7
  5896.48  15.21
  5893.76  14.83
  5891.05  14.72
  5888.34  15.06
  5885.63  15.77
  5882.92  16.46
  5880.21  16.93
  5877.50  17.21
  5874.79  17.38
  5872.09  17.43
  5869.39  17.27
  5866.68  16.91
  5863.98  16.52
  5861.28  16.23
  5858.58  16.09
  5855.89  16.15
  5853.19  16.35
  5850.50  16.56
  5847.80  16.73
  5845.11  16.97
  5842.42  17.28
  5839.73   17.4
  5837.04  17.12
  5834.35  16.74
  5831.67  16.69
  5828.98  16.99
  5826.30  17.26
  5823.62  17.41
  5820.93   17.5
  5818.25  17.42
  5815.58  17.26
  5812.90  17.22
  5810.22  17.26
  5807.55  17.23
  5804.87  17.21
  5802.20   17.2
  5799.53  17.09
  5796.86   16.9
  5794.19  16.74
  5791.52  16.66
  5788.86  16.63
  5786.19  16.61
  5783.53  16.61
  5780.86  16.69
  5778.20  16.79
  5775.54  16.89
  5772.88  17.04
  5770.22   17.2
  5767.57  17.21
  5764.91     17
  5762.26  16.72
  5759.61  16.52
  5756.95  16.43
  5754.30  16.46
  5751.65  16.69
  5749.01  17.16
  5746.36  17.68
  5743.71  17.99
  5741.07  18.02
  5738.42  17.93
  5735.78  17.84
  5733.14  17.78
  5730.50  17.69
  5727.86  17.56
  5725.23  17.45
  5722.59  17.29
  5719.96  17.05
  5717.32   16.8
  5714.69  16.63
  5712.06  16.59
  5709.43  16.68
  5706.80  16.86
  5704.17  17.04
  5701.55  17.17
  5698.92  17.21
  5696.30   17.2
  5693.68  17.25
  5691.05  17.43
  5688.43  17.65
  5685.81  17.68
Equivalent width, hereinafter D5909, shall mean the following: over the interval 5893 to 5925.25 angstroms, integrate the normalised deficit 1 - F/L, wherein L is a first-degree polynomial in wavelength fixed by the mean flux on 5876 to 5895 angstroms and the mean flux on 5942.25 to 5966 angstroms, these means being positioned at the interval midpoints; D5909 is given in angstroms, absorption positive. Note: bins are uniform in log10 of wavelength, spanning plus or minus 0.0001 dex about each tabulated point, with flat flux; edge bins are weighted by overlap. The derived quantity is 0.2 angstroms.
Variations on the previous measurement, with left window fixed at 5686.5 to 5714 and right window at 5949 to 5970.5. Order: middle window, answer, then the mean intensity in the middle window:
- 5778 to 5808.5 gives 0.1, 16.9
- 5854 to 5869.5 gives 0.3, 16.5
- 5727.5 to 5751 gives -1.0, 17.7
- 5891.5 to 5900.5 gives 0.8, 15.2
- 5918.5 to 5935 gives 0.4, 16.2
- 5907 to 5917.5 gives 0.3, 16.2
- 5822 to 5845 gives -0.4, 17.1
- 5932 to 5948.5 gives -0.1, 16.6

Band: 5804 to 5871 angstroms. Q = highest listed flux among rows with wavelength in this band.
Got 17.5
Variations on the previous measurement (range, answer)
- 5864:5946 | 17.43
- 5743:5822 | 17.99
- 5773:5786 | 16.89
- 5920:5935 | 16.28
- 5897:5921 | 16.27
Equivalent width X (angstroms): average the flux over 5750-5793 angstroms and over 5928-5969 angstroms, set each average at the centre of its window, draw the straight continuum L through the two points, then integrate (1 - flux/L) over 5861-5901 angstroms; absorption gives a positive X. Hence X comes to 0.9 angstroms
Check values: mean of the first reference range 16.8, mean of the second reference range 16.5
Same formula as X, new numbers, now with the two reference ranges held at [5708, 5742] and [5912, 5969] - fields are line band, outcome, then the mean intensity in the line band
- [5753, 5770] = 0.4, 16.8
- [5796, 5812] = -0.2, 17.2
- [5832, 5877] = -0.1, 16.8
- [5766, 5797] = 0.5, 16.8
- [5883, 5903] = 1.5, 15.4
